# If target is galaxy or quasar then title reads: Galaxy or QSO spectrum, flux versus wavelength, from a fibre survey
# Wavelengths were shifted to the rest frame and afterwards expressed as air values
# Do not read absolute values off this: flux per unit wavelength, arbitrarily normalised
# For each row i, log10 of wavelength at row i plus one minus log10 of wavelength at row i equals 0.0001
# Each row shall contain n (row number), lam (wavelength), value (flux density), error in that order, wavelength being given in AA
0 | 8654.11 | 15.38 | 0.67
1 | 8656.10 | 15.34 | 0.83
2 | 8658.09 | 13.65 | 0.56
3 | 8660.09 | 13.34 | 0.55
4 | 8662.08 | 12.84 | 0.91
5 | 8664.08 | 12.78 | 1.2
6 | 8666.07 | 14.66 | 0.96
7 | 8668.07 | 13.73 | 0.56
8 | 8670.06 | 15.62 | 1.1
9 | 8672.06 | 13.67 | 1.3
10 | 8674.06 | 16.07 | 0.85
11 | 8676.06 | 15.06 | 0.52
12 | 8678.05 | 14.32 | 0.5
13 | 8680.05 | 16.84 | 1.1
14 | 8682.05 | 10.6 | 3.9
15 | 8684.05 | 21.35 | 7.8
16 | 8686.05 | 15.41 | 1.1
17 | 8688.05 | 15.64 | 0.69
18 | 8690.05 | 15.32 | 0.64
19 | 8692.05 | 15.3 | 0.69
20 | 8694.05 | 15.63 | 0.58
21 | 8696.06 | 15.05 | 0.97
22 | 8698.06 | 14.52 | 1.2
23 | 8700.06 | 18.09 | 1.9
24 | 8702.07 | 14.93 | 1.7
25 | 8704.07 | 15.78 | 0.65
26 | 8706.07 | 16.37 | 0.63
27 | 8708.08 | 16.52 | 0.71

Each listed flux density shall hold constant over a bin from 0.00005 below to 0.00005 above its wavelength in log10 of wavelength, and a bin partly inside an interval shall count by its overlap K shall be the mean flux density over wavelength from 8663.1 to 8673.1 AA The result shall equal 14.1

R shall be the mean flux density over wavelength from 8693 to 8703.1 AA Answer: 15.6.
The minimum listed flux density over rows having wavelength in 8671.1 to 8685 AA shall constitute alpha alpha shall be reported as 10.6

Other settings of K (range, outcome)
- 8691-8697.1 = 15.3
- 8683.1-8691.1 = 16.9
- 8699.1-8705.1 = 16.3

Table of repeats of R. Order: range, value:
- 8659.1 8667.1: 13.4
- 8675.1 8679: 14.7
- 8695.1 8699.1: 14.8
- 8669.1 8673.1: 14.6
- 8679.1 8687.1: 16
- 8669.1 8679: 14.9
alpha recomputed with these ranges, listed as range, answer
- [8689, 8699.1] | 14.52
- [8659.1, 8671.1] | 12.78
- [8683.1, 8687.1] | 15.41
